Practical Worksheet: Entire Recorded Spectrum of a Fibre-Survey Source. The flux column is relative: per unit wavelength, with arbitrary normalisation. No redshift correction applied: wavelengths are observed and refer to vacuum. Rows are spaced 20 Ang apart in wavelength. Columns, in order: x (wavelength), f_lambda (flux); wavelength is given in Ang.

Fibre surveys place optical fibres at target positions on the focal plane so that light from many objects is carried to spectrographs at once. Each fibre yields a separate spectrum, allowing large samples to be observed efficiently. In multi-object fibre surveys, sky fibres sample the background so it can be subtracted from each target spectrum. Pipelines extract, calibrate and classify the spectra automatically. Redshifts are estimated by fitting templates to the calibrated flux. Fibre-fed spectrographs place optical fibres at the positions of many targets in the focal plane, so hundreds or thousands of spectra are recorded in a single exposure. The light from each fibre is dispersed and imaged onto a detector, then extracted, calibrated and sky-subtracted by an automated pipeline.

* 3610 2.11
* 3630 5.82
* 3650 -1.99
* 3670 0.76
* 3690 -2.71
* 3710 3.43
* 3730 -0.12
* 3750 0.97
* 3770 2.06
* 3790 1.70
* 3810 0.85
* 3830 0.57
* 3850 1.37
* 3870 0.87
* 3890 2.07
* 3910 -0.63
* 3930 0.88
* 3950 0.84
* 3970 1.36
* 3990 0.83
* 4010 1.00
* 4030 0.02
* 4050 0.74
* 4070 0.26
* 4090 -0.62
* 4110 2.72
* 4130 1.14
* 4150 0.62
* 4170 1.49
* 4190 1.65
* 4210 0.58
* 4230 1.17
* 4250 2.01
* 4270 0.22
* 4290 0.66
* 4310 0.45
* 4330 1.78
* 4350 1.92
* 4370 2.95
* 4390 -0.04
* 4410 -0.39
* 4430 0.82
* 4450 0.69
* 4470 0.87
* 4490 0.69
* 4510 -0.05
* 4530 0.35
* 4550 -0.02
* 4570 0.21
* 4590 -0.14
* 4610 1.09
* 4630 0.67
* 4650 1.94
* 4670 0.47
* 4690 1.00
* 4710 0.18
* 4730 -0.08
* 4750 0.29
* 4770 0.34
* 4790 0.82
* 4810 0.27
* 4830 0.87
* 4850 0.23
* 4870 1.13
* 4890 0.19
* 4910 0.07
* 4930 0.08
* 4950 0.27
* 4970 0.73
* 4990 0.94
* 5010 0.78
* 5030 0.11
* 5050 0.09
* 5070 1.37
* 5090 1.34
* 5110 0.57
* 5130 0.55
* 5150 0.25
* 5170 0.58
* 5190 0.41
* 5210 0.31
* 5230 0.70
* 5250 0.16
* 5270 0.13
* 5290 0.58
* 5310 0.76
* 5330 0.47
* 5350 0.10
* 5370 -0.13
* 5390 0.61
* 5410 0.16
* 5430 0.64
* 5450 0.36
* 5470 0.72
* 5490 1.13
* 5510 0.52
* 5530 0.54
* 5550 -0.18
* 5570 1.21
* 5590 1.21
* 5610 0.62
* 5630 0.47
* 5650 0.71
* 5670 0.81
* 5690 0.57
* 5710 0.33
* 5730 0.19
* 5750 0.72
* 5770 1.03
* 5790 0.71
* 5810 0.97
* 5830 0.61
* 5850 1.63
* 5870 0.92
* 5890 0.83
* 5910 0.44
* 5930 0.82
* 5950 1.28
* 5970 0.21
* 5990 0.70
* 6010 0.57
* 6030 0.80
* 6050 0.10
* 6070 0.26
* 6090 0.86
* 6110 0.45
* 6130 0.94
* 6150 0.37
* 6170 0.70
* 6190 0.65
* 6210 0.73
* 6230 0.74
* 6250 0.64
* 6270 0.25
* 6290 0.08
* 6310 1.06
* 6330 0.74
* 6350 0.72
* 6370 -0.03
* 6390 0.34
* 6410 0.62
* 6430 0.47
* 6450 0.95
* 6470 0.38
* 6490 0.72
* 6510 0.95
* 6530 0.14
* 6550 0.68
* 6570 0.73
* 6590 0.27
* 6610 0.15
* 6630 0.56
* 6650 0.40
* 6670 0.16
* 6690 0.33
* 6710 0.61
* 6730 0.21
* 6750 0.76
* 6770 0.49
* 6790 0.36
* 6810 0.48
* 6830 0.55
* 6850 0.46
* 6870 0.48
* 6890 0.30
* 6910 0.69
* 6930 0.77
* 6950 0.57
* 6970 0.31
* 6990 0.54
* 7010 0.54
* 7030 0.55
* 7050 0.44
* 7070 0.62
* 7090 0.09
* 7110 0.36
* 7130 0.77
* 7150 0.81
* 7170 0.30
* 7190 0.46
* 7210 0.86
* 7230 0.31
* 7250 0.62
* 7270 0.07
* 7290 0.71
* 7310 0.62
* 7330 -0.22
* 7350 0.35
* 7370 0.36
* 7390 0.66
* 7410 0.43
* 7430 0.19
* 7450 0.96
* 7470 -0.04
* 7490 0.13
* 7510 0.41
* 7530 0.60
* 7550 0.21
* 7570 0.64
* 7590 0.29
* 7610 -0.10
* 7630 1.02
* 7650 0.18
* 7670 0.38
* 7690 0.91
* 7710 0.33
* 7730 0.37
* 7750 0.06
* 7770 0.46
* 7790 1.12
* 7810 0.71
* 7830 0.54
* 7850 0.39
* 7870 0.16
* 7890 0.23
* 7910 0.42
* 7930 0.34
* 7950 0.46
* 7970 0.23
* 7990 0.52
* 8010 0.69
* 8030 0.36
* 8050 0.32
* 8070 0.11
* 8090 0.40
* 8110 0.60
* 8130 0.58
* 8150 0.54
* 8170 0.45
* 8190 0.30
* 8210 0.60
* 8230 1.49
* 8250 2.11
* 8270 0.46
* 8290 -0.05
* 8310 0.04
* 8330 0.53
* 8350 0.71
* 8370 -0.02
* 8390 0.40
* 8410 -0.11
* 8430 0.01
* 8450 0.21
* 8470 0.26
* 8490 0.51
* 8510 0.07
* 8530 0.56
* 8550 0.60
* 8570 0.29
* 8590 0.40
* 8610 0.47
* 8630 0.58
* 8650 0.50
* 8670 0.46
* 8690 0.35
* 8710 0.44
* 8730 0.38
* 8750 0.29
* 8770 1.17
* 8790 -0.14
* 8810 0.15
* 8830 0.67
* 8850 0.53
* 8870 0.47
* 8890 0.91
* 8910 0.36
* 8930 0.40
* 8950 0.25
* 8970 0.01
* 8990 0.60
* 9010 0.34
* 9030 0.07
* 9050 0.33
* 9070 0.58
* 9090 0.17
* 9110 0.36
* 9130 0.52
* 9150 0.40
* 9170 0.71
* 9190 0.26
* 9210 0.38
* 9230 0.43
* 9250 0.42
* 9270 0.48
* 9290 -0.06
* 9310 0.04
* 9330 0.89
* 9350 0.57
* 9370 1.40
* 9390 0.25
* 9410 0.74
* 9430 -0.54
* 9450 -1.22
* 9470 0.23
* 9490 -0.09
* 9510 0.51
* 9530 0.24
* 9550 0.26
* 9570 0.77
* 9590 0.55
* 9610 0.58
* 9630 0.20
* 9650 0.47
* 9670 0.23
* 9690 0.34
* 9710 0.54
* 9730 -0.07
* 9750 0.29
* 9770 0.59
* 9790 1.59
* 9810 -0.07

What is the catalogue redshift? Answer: 1.21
